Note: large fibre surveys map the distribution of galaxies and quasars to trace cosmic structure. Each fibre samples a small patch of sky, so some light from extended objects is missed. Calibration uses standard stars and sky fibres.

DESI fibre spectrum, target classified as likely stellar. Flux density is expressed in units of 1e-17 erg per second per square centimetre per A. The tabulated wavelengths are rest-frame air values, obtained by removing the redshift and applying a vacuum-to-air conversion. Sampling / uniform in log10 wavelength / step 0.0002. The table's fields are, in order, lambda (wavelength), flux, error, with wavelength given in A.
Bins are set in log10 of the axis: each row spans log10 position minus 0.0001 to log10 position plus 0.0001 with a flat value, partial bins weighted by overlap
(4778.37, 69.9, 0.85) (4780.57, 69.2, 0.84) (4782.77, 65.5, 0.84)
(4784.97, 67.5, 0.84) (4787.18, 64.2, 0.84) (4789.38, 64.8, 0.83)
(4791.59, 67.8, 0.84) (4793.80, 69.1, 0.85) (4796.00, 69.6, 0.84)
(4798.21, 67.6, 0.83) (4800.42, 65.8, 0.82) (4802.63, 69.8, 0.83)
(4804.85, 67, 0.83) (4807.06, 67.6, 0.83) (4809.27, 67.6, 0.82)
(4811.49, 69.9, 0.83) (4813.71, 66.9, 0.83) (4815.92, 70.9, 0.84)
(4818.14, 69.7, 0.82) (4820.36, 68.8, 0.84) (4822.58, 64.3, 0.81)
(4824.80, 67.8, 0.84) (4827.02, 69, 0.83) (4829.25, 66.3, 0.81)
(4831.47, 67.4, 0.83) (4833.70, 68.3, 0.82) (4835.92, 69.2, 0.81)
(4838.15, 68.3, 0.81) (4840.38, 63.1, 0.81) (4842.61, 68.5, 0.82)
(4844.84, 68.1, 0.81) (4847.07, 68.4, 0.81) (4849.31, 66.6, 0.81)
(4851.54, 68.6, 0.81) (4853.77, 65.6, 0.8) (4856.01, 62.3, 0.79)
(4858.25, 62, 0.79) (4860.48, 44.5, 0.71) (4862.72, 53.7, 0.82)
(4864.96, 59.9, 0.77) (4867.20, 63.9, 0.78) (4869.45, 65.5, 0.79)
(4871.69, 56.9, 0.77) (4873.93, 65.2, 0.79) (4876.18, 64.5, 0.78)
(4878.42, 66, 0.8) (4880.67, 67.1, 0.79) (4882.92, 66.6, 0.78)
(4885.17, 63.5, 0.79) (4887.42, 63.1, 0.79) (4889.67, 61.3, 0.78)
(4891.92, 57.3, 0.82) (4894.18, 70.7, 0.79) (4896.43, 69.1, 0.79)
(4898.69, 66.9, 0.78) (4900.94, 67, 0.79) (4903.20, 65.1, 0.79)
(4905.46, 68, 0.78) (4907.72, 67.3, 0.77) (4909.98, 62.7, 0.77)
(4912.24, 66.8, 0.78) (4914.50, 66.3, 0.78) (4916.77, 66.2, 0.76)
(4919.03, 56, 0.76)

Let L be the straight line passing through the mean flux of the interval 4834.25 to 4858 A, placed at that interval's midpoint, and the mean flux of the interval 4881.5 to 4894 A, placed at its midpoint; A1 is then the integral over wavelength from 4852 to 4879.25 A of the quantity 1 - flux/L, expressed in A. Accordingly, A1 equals 1.7 A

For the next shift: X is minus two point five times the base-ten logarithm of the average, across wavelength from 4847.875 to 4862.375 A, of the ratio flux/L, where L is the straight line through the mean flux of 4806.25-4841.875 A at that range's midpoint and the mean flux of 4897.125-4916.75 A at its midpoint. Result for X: 0.10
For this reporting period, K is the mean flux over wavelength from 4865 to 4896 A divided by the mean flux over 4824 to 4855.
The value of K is 0.9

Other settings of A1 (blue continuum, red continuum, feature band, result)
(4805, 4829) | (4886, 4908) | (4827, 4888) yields 2.3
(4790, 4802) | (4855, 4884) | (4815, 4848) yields -1.6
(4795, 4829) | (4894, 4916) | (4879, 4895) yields 0.7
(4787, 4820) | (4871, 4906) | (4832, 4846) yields -0.2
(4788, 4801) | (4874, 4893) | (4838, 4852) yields -0.4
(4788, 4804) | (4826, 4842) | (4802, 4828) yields -0.3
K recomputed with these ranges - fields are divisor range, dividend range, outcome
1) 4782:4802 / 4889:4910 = 0.98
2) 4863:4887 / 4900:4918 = 1.04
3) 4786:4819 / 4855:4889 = 0.91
